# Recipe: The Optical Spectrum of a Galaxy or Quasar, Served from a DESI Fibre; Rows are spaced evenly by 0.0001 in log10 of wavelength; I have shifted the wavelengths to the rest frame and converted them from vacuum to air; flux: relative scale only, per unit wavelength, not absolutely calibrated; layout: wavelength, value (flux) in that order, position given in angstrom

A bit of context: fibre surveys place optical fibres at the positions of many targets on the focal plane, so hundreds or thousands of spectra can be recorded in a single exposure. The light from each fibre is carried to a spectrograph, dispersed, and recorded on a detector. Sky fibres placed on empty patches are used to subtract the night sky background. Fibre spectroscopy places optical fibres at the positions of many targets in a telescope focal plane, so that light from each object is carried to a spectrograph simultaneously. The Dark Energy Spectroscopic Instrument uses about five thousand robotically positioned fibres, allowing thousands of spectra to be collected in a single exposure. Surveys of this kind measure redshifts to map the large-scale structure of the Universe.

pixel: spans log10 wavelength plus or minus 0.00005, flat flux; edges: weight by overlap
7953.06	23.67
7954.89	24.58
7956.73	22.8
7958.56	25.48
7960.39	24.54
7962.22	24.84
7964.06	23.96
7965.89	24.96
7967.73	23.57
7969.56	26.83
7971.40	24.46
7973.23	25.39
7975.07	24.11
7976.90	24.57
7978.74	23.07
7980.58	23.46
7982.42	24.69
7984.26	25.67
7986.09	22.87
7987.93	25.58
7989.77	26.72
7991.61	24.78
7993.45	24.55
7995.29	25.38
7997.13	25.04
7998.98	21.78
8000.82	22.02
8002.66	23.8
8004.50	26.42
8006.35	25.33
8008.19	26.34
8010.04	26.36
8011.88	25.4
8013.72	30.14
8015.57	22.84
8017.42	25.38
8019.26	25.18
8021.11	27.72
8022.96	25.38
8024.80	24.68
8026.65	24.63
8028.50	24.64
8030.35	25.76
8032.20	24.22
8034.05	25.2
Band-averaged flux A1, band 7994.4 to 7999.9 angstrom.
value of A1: 24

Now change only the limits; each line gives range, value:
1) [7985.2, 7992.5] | 25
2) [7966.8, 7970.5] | 25.2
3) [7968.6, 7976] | 25.2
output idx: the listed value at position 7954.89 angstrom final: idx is 24.58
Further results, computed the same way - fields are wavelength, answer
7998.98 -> 21.78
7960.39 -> 24.54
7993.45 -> 24.55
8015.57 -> 22.84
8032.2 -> 24.22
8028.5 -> 24.64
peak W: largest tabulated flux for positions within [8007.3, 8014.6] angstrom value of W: 30.14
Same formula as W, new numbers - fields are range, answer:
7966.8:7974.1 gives 26.83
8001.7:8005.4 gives 26.42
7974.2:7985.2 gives 25.67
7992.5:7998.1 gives 25.38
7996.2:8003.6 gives 25.04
